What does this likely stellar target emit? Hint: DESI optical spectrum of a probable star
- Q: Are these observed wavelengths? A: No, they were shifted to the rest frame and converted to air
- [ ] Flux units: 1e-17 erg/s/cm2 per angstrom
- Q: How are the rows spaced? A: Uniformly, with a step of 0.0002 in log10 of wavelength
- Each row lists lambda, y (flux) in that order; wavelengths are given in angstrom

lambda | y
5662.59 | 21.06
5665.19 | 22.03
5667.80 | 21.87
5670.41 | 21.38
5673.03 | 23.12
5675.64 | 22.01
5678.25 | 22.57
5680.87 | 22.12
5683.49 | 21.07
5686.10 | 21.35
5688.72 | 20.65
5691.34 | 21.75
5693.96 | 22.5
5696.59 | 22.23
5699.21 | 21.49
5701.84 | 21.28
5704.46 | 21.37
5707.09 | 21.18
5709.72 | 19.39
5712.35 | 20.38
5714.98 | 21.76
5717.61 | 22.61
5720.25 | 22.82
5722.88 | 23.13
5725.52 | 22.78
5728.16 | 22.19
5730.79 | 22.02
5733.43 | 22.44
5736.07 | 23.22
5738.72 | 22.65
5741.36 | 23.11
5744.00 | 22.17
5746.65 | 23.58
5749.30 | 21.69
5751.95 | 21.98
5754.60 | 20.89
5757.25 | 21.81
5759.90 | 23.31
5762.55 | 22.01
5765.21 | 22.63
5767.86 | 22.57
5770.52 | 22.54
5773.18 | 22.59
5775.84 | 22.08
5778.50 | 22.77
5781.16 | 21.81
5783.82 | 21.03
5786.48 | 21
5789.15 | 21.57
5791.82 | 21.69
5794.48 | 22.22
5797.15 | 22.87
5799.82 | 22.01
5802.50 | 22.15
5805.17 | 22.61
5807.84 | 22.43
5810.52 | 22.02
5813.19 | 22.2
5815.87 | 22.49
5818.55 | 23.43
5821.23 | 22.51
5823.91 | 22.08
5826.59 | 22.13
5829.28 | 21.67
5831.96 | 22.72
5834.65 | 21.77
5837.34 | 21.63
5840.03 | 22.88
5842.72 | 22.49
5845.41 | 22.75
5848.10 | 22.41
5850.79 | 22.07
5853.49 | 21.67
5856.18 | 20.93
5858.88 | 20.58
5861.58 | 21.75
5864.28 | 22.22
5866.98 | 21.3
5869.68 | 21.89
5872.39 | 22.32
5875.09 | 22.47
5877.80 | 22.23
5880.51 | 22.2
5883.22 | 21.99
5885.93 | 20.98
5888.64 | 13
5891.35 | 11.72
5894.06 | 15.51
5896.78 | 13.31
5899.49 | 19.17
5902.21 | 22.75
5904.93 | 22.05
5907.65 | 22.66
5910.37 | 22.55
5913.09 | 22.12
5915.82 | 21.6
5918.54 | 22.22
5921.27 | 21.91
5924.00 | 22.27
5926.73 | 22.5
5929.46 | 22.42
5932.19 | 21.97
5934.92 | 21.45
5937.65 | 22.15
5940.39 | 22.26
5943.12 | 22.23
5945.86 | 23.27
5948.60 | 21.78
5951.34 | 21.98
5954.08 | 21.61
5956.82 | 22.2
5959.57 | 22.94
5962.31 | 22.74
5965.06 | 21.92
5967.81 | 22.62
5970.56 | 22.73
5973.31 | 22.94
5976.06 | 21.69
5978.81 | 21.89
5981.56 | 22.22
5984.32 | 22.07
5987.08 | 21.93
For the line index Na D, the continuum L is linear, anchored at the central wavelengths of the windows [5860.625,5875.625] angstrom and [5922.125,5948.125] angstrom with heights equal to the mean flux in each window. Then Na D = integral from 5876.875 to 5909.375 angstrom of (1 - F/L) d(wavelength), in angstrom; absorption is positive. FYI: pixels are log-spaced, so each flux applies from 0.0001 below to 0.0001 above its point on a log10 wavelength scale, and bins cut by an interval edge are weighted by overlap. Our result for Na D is 4.6 angstrom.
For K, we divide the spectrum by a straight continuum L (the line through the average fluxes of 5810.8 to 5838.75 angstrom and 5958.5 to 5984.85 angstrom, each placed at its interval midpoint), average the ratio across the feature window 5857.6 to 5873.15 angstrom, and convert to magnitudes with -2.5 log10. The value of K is 0.03 mag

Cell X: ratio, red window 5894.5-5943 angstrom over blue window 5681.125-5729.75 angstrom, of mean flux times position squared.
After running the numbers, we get 1.1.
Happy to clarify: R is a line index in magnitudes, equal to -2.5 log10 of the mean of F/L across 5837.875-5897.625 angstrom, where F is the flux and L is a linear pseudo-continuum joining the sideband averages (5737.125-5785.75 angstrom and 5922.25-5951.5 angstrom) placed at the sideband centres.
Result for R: 0.090 mag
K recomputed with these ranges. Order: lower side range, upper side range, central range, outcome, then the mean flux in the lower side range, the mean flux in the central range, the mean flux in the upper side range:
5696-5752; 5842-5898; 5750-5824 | -0.05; 22.1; 22.2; 20.3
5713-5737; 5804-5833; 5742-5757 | 0.02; 22.5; 22.1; 22.4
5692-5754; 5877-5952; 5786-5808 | -0.03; 22.1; 22.1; 20.8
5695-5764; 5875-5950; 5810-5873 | -0.04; 22.1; 22.1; 20.8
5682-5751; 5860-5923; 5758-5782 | -0.05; 22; 22.5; 20.4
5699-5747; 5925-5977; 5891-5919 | 0.13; 22.1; 19.8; 22.3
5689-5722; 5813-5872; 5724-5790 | -0.03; 21.6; 22.3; 22.1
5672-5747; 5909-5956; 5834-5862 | 0.01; 22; 21.9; 22.1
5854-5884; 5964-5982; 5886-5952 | 0.07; 21.8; 20.6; 22.3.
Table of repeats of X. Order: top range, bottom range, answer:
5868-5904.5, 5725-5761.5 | 0.90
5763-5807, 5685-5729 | 1.05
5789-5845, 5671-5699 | 1.07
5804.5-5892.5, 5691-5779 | 1.01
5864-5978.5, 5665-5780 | 1.03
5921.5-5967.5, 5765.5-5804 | 1.06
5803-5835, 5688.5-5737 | 1.06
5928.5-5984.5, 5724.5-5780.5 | 1.06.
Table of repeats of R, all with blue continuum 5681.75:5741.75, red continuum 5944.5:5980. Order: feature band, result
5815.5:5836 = -0.01 mag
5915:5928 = 0.01 mag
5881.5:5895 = 0.30 mag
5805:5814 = -0.01 mag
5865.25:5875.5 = 0.01 mag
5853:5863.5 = 0.04 mag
